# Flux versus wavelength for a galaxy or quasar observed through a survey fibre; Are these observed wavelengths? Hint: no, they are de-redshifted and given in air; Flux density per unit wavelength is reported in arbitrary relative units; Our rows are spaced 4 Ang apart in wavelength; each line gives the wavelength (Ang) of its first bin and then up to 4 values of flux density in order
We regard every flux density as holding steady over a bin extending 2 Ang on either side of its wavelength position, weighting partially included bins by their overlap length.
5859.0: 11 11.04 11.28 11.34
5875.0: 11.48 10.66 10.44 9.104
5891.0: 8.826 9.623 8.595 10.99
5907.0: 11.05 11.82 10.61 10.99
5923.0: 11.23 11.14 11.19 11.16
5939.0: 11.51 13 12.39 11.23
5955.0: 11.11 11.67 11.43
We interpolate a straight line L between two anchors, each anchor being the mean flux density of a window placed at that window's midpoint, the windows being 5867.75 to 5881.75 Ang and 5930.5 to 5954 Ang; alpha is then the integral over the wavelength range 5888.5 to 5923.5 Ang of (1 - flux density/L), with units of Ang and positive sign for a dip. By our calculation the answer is 3.3 Ang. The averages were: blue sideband 11.1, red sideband 11.8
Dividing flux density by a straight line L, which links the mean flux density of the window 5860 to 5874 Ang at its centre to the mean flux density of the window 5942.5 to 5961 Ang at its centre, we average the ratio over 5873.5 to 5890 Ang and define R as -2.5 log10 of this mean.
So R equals 0.10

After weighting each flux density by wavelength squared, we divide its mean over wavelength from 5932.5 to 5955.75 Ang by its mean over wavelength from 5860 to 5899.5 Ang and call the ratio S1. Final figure 1.2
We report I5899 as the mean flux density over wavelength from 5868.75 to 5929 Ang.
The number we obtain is 10.5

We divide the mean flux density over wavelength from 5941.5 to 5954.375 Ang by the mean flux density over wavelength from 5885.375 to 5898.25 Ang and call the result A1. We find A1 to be 1.32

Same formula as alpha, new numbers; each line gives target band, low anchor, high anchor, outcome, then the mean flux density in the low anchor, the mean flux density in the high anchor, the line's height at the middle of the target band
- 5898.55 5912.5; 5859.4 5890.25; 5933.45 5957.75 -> 0.4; 10.7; 11.7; 11.2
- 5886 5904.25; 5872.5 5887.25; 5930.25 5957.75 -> 2.5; 10.6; 11.7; 10.9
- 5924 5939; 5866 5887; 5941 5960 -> 0.5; 10.8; 11.9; 11.6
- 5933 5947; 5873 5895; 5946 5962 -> -0.9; 10.1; 11.5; 11.2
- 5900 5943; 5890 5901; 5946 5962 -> -4.5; 9.03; 11.5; 10.1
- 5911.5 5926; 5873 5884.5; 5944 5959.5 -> 0.3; 10.9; 11.7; 11.3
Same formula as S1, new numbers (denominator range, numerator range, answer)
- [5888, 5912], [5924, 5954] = 1.17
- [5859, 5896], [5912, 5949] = 1.12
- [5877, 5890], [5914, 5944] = 1.15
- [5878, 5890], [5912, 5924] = 1.12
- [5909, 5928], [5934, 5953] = 1.07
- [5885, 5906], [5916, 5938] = 1.18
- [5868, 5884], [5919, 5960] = 1.07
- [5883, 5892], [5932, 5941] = 1.24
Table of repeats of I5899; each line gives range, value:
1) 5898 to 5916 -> 10.7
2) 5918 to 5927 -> 11.1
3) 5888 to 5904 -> 9.39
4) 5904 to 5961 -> 11.4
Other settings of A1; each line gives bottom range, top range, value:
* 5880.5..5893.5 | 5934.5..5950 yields 1.27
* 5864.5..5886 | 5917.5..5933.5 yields 1.02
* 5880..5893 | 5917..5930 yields 1.17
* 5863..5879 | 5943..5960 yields 1.05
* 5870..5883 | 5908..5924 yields 1.01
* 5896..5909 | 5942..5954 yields 1.19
